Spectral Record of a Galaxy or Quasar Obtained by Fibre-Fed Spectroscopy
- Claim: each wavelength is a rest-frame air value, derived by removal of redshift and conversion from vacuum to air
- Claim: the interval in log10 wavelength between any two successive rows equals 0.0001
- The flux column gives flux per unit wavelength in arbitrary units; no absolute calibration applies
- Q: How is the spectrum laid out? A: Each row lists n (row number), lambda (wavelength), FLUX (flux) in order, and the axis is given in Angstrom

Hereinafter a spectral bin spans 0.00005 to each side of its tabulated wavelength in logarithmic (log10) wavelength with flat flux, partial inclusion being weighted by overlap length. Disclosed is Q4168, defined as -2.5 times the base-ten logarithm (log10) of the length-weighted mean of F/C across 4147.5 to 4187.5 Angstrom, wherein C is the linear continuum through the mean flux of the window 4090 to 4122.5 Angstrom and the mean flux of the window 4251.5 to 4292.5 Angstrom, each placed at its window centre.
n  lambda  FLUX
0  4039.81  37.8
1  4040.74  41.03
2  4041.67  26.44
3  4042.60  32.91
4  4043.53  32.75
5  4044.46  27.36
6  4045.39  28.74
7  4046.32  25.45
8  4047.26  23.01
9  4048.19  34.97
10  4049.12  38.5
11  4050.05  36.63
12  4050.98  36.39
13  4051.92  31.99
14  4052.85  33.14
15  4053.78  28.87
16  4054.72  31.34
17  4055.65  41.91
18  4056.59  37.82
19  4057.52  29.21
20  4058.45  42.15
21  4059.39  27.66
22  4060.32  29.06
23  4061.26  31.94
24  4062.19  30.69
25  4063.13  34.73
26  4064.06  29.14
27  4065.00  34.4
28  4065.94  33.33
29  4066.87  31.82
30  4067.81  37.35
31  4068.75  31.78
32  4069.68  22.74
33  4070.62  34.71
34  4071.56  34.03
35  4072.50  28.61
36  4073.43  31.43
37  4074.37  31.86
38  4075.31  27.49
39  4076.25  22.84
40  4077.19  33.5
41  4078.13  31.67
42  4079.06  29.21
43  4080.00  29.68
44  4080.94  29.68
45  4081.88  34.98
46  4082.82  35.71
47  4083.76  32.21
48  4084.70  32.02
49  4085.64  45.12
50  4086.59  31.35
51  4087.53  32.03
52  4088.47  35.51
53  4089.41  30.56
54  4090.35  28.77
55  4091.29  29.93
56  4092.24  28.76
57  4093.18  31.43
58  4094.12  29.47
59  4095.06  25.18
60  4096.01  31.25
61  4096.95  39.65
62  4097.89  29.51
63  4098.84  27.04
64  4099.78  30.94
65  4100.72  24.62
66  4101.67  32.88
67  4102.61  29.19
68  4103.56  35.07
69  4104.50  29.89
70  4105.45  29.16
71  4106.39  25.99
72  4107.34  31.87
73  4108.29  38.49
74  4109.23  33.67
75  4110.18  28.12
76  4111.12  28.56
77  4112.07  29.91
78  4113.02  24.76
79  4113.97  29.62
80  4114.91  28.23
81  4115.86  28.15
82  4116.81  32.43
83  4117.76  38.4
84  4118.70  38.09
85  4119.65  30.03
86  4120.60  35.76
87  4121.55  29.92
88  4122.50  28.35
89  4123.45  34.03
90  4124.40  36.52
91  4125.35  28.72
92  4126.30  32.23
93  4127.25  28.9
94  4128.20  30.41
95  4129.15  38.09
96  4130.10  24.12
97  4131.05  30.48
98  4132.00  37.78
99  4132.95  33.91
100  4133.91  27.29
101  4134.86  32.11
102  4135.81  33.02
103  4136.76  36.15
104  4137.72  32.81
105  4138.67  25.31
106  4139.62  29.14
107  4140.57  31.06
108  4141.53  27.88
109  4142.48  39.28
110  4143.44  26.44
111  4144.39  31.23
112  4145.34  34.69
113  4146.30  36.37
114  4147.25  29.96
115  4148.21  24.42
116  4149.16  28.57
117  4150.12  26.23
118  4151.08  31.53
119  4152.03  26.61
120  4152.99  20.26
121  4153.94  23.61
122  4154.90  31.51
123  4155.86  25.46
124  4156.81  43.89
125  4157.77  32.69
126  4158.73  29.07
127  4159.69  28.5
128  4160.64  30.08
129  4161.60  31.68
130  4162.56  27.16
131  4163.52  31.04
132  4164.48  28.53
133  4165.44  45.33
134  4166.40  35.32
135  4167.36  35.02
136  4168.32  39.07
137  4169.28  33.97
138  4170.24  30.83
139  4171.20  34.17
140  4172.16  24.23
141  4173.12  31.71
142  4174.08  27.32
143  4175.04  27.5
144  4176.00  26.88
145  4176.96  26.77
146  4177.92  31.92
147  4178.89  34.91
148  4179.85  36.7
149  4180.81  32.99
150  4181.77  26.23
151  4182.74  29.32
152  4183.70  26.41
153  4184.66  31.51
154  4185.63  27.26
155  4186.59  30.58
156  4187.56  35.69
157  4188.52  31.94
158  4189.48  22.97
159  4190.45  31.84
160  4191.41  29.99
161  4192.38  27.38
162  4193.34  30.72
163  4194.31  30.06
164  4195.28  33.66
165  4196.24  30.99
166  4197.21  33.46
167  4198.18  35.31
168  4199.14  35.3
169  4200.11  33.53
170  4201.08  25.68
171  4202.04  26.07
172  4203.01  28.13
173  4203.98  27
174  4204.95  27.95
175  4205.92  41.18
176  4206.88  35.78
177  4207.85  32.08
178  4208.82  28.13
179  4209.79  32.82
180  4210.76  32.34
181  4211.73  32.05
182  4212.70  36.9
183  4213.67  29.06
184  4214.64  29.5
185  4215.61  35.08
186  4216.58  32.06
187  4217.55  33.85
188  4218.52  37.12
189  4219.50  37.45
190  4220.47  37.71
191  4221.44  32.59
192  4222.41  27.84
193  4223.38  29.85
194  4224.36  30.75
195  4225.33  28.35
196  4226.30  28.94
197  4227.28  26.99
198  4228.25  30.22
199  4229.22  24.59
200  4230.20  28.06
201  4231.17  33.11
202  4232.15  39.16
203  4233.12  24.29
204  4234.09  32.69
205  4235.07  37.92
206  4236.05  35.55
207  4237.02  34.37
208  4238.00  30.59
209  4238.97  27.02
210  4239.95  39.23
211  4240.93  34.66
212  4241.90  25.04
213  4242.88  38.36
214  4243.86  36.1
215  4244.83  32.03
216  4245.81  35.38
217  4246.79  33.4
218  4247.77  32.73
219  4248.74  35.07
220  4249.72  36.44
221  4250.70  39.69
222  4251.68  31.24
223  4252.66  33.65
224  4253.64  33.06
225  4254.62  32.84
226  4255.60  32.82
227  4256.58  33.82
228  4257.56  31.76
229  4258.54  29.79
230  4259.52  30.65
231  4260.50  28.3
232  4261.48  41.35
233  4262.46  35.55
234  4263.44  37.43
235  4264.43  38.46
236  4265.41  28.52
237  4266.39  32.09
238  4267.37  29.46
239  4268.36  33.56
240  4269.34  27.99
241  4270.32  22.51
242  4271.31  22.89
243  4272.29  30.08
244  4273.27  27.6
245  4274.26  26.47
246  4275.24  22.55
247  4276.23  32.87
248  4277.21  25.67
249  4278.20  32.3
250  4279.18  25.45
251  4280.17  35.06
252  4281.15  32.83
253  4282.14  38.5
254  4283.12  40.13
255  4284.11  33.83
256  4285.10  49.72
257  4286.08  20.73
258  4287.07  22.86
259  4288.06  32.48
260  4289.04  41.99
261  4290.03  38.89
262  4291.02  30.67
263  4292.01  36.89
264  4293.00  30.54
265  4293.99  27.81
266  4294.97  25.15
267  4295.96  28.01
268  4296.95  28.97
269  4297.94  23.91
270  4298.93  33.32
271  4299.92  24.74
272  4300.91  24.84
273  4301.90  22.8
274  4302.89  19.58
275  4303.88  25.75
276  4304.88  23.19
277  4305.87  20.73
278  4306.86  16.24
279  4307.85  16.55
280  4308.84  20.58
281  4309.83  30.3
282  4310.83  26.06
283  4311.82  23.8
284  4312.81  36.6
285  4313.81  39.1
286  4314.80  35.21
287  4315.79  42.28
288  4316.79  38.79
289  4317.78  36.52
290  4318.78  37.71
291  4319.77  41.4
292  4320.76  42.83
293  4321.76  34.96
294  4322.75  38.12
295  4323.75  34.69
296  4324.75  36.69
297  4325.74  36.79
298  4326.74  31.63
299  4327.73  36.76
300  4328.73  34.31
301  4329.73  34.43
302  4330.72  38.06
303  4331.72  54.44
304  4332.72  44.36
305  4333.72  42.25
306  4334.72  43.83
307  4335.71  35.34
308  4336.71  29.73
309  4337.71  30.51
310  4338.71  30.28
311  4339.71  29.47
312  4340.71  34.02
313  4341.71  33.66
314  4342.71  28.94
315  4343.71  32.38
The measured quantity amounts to 0.03 mag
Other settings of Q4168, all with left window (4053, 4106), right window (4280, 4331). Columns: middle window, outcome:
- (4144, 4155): 0.11 mag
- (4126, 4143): 0.00 mag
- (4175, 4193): 0.06 mag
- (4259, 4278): 0.05 mag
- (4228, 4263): -0.05 mag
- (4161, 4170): -0.07 mag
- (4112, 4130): 0.00 mag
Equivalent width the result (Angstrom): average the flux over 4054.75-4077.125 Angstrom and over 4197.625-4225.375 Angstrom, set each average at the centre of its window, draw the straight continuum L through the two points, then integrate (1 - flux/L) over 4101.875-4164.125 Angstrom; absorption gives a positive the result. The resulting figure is 2.47 Angstrom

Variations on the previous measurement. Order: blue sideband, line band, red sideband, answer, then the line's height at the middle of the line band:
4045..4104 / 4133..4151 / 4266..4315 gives 0.08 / 30.9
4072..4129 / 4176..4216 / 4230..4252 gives 2.17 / 32.9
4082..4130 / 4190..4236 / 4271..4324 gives -0.97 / 31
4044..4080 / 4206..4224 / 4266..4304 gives -1.57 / 30.4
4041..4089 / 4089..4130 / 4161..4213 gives 1.19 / 31.9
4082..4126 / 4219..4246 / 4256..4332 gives -0.45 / 31.5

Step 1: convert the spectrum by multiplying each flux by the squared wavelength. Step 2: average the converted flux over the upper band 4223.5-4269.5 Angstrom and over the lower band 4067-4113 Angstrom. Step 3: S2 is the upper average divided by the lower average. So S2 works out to 1.13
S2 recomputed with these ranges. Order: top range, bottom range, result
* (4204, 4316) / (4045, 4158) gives 1.07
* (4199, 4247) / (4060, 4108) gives 1.10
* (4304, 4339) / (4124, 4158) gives 1.21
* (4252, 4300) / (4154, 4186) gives 1.06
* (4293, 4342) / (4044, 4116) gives 1.15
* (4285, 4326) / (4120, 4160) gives 1.08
